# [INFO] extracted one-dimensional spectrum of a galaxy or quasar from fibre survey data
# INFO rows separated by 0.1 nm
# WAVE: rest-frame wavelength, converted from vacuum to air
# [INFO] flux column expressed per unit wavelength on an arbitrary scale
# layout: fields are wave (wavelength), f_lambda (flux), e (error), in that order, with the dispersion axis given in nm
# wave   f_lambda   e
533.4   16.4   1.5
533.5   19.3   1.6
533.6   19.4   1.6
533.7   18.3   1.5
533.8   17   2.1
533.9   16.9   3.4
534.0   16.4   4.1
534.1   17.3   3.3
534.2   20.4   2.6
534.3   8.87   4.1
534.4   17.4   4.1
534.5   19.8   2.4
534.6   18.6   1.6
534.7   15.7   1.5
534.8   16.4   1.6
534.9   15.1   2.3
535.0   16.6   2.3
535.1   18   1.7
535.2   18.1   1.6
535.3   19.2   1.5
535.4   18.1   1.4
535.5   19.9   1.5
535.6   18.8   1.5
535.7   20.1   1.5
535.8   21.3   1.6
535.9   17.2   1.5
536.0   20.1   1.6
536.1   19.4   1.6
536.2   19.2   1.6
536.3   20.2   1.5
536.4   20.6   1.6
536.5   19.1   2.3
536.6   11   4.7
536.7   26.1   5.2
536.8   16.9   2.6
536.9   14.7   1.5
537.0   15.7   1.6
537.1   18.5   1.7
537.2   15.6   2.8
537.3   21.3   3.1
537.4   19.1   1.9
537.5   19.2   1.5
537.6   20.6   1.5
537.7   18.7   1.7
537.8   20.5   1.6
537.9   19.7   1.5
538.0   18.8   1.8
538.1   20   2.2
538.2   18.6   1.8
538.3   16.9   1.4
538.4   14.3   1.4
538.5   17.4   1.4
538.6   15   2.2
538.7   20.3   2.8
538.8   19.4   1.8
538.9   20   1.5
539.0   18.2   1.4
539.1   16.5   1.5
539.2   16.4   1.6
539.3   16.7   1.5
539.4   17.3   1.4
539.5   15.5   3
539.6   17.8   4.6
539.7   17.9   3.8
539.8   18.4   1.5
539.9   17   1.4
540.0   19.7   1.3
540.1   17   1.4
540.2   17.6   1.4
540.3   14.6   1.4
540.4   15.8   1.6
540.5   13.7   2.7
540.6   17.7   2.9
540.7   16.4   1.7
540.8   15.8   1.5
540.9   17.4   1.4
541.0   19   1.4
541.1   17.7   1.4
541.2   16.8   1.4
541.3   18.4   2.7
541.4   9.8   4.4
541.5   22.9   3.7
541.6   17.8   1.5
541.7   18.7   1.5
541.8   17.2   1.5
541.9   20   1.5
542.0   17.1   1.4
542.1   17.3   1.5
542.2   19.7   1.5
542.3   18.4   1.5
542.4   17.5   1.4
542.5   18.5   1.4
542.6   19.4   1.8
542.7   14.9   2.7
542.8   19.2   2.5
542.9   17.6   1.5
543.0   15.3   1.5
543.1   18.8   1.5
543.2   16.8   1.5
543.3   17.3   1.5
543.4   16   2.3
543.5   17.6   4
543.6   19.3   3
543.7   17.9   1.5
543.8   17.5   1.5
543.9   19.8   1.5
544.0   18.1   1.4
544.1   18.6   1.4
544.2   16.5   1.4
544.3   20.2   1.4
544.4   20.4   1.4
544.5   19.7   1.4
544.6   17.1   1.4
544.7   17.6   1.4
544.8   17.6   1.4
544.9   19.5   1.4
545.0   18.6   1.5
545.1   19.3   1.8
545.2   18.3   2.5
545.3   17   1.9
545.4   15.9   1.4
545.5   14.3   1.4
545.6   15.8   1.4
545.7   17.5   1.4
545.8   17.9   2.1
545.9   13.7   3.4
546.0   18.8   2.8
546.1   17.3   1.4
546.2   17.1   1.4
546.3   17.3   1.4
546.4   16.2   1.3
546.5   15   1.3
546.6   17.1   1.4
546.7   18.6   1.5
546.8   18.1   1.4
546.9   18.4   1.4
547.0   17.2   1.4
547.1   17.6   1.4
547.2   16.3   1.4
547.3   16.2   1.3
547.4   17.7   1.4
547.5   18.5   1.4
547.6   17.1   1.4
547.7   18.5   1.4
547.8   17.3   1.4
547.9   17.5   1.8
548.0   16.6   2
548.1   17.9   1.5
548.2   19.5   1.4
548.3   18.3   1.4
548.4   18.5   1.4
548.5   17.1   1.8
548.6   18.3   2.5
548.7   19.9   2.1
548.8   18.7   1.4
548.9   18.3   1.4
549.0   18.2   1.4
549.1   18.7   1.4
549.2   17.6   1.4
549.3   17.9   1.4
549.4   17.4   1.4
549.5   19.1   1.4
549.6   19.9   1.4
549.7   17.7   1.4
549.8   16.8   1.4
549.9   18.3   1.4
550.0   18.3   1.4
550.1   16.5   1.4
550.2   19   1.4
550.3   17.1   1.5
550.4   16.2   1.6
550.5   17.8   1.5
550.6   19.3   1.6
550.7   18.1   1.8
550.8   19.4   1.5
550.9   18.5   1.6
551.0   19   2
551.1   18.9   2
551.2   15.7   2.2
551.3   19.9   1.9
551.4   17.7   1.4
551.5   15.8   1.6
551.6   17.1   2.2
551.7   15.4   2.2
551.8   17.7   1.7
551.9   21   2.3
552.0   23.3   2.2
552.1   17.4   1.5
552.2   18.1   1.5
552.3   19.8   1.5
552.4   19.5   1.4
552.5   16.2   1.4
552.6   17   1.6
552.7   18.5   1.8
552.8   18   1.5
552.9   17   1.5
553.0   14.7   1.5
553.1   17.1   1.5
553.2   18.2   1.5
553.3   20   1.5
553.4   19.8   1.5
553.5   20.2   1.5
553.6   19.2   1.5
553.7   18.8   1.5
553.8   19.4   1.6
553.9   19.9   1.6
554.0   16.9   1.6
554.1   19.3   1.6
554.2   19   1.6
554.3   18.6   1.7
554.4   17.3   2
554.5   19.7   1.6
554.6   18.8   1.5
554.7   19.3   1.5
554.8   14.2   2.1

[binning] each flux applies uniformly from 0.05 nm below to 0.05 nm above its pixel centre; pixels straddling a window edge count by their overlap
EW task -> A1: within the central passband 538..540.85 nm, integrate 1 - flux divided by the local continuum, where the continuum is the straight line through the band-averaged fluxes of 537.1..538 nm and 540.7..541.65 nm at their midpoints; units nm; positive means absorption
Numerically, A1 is 0.15 nm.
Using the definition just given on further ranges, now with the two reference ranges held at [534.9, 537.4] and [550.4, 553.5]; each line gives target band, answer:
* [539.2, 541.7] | 0.19 nm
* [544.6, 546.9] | 0.14 nm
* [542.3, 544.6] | 0.04 nm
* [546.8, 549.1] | 0.05 nm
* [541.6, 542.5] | 0.01 nm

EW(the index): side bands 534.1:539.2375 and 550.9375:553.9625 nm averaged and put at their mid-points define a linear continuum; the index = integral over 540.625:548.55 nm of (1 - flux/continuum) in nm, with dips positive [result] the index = 0.27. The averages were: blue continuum 18.2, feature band 17.6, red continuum 18.3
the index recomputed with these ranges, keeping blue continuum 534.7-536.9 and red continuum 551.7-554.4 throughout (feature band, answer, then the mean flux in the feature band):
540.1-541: 0.105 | 16.3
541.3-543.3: 0.083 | 17.7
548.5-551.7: 0.086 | 18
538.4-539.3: 0.042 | 17.6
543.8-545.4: 0.007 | 18.4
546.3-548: 0.112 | 17.3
